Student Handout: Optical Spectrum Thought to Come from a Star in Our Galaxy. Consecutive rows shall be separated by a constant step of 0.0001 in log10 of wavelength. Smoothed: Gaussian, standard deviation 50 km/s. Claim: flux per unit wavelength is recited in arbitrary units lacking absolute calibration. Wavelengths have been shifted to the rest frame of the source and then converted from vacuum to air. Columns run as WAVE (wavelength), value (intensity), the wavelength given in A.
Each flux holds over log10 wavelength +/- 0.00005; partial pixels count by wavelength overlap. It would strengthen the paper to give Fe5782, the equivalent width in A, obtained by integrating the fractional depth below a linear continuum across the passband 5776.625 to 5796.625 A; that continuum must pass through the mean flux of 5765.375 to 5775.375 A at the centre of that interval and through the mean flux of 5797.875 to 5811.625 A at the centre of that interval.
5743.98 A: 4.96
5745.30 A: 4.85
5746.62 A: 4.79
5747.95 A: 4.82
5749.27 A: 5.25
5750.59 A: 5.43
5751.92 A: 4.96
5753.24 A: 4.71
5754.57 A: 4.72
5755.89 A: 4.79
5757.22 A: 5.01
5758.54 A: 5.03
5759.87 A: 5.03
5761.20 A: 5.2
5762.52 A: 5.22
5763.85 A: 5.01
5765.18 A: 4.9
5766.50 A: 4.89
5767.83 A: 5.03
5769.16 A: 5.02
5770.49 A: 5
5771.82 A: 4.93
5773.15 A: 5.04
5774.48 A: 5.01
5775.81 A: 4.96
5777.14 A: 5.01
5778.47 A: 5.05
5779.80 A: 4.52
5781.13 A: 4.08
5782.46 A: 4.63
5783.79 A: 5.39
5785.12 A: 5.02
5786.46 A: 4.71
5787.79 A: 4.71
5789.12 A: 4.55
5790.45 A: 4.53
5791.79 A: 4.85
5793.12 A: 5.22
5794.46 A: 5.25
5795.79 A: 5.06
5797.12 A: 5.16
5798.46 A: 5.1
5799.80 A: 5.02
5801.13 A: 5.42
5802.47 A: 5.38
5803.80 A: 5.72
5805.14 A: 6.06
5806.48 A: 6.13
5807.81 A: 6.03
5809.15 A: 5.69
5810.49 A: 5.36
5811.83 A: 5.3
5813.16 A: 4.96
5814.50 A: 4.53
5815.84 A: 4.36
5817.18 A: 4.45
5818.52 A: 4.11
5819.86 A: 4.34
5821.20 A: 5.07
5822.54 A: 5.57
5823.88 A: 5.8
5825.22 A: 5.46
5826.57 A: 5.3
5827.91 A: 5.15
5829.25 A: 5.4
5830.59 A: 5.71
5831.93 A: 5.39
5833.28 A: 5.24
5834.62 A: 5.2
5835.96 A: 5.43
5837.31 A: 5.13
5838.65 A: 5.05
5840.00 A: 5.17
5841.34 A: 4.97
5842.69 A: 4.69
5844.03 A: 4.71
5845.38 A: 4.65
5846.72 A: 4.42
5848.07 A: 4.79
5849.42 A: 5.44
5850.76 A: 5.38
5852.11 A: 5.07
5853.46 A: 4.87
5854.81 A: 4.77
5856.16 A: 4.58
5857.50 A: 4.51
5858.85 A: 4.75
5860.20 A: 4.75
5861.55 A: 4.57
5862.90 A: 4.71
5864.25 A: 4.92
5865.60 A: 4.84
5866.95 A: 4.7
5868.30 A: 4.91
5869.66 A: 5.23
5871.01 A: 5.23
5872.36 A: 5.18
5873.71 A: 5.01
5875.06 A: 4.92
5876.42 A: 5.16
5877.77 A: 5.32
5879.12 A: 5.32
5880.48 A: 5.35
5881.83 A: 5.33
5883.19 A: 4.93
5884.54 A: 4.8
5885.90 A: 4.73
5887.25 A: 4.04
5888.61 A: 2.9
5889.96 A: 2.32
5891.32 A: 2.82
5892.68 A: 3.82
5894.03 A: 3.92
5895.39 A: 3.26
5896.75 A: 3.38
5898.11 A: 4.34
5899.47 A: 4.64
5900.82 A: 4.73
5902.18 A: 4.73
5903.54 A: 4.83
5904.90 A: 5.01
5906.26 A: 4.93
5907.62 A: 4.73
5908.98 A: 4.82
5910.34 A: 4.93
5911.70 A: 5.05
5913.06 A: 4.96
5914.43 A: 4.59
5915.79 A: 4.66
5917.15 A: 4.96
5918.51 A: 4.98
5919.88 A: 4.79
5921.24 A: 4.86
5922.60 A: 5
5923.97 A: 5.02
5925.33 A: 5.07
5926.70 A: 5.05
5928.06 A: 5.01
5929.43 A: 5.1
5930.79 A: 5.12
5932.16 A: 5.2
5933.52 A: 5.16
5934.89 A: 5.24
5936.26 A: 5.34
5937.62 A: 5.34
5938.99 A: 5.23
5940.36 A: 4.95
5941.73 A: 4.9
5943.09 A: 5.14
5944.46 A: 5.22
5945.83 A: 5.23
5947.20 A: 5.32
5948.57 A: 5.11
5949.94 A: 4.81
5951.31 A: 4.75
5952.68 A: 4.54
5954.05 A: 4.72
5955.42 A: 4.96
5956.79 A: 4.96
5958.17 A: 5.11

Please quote 1.62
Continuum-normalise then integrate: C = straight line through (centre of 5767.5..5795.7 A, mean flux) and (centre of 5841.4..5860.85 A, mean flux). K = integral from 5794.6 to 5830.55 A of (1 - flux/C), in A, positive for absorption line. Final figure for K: -2.8 A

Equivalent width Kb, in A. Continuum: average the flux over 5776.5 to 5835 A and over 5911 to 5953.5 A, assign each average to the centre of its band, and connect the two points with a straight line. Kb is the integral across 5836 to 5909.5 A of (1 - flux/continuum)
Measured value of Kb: 5.7 A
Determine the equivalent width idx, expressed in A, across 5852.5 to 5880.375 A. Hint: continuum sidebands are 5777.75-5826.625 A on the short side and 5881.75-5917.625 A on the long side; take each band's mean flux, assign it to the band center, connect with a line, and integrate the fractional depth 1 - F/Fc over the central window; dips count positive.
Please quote -2.0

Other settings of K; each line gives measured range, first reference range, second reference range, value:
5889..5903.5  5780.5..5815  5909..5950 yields 3.6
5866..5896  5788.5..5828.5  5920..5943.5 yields 3.6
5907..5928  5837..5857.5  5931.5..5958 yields 0.5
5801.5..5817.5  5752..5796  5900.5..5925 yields -1.5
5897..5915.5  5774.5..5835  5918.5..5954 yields 1.1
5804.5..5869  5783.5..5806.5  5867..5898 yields -3.1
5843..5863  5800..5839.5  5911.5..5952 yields 1.5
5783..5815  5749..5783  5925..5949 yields -1.5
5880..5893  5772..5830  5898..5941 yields 2.3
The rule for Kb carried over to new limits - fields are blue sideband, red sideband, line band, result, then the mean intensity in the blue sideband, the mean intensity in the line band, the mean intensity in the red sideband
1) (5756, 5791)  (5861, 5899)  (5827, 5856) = -2.7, 4.9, 5.07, 4.5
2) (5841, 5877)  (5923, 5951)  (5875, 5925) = 4.4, 4.88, 4.56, 5.12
